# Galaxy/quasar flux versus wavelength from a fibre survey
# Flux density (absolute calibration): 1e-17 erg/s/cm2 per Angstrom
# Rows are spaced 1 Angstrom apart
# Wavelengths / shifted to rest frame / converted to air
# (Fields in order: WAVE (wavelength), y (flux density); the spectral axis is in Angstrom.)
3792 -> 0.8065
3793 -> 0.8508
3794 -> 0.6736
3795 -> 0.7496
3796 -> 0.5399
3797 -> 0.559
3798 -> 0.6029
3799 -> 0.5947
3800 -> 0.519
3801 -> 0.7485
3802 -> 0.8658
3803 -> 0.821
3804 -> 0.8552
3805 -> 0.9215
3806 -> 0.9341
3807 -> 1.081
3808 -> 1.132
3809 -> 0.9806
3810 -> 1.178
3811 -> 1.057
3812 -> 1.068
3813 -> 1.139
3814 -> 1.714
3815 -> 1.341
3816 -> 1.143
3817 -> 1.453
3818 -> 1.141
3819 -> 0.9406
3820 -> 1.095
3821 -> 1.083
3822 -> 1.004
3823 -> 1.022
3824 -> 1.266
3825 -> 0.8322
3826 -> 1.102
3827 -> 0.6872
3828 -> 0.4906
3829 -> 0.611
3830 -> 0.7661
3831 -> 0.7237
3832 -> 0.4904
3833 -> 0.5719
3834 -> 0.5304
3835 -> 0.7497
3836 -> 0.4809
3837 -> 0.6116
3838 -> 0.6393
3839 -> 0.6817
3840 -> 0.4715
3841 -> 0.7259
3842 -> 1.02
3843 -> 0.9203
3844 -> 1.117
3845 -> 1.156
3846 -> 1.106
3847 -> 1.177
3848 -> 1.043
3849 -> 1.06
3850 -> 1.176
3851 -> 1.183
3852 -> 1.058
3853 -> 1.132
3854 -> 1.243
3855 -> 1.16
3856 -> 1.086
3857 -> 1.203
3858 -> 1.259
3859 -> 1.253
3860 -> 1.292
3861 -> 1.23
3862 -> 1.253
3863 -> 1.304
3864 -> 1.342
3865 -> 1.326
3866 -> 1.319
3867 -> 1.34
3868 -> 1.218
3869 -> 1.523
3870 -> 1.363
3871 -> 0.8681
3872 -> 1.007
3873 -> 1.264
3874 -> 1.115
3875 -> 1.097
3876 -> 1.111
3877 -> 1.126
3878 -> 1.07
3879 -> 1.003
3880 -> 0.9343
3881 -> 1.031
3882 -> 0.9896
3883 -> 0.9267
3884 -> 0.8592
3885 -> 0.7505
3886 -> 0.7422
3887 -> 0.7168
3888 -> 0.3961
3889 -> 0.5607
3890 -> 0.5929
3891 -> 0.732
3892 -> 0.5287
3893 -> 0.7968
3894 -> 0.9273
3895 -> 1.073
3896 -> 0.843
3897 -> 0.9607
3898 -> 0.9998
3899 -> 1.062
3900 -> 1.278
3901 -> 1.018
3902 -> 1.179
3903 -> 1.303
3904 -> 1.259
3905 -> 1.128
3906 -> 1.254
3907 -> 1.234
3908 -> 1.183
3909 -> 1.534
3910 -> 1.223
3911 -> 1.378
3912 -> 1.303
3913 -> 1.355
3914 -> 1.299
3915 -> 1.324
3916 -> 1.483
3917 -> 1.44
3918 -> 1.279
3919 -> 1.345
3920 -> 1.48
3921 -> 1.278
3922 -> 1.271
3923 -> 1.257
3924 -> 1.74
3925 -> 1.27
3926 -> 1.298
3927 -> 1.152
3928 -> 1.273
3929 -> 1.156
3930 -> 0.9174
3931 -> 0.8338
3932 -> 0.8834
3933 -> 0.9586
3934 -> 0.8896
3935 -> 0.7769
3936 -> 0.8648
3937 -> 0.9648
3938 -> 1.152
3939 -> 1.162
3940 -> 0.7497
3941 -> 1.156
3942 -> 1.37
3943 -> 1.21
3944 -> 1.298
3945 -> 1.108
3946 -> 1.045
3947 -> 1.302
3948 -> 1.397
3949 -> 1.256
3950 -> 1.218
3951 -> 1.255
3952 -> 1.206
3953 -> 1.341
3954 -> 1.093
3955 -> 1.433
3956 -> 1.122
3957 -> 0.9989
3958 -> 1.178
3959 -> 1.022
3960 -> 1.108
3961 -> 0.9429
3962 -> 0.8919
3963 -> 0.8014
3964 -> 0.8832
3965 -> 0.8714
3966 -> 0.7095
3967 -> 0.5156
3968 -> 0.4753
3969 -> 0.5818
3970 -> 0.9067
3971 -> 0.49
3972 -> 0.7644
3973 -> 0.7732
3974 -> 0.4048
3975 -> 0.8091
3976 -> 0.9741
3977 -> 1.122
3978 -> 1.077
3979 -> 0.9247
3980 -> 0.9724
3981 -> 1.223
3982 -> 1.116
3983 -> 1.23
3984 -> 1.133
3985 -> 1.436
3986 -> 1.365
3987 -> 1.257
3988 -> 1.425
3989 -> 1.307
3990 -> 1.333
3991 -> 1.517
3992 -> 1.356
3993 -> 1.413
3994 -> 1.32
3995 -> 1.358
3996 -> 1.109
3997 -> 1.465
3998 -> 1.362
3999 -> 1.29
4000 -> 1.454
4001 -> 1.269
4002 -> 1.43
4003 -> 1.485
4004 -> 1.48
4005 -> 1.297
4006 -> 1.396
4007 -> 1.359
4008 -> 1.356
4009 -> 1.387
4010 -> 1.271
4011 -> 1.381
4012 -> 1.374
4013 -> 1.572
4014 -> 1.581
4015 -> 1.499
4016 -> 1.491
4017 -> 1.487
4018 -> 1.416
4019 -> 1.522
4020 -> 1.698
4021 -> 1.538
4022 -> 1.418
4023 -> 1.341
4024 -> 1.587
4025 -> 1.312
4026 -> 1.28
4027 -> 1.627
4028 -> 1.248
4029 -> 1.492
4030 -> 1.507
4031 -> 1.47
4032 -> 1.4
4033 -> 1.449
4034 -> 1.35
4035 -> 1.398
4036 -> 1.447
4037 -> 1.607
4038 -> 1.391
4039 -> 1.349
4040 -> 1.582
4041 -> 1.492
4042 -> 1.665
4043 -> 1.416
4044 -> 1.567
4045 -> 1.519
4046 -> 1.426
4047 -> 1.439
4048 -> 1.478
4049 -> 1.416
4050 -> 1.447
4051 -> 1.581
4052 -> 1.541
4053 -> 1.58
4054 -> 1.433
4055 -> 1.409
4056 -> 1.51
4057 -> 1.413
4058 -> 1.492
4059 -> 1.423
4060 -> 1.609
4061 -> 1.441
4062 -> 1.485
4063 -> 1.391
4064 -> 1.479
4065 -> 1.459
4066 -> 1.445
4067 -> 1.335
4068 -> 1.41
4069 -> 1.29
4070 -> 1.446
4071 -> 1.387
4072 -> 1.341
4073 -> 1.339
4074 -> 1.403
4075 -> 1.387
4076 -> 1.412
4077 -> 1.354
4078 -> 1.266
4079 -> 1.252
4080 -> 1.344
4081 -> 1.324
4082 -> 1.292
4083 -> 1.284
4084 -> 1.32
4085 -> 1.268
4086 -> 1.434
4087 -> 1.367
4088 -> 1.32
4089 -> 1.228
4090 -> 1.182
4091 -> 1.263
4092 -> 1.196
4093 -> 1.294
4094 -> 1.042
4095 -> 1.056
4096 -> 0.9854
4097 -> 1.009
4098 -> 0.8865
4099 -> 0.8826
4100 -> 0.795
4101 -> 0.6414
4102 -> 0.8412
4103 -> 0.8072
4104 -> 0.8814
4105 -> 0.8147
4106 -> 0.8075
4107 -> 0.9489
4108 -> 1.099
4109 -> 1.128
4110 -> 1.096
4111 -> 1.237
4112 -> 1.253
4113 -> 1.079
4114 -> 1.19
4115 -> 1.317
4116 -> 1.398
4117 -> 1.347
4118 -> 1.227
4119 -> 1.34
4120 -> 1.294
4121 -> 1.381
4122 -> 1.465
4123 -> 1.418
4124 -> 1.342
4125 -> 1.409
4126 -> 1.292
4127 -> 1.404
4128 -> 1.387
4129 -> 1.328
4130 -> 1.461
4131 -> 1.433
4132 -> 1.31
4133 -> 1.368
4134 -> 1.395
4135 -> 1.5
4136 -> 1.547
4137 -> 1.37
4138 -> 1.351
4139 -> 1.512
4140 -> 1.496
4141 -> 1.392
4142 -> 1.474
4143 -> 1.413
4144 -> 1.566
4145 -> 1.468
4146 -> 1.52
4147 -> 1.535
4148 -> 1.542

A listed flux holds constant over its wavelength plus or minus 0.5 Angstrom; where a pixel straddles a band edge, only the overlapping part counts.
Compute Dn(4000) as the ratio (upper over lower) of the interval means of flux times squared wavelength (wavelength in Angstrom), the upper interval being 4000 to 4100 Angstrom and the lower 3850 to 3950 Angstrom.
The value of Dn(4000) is 1.33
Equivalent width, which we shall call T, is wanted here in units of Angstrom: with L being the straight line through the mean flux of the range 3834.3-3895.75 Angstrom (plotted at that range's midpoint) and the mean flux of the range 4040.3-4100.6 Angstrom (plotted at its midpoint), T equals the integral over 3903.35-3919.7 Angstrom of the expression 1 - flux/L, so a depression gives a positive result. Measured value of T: -3.5 Angstrom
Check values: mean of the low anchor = 1.01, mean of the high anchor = 1.35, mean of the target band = 1.32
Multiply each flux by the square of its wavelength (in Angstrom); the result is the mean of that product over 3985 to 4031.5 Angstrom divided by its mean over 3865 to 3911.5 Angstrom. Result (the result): 1.4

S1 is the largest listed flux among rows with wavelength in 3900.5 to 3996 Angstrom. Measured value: 1.74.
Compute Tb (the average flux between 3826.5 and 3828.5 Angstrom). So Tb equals 0.589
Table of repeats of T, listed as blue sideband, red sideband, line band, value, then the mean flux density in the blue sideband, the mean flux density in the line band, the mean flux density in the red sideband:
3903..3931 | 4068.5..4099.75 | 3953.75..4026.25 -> 4.18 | 1.29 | 1.2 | 1.25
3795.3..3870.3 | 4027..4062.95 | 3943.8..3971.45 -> 5.60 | 0.996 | 1.01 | 1.47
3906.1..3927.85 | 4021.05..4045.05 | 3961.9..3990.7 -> 8.99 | 1.34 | 0.963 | 1.46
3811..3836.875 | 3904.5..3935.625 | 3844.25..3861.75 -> -2.41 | 0.935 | 1.17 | 1.23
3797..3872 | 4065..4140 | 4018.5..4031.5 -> -3.15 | 1.01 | 1.46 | 1.25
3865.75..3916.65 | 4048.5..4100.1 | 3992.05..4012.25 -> -2.22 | 1.07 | 1.36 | 1.33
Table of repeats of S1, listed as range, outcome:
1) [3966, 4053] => 1.698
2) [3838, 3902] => 1.523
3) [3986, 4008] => 1.517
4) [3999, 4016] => 1.581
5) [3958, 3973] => 1.178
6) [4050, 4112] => 1.609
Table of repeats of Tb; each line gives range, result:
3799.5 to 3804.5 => 0.762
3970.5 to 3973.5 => 0.676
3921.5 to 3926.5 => 1.37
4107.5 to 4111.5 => 1.14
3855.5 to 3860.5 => 1.22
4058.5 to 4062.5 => 1.49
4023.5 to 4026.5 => 1.39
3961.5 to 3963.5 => 0.847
